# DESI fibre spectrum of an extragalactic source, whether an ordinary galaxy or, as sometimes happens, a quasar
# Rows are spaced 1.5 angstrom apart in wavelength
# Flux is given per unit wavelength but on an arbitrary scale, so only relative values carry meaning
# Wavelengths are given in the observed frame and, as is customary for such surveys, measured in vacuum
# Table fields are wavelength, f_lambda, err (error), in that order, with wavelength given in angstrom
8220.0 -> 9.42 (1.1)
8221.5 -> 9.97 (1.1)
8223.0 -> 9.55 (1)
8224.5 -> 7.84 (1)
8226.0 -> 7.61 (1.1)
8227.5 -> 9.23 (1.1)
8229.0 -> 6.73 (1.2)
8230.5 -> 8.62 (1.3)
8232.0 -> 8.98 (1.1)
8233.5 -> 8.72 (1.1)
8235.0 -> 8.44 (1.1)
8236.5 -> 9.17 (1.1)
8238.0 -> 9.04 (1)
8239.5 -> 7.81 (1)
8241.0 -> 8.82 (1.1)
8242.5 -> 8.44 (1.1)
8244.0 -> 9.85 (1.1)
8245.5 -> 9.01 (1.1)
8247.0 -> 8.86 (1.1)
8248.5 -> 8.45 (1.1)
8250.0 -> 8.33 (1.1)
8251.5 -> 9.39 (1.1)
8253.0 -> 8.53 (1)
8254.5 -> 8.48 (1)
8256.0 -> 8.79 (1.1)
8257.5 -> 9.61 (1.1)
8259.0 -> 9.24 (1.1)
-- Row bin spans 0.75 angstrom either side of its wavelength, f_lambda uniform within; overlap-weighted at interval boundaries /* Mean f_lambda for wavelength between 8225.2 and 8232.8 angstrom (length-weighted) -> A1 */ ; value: 8.23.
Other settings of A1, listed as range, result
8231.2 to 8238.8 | 8.86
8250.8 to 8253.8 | 8.94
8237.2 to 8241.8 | 8.56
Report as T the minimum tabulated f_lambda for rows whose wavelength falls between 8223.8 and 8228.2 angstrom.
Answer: 7.61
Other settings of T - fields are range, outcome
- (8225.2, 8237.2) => 6.73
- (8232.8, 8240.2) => 7.81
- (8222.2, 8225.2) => 7.84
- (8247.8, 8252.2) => 8.33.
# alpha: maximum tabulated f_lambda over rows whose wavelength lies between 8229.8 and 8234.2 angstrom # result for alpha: 8.98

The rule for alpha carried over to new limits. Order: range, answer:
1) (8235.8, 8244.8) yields 9.85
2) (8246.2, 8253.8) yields 9.39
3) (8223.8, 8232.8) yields 9.23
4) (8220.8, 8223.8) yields 9.97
